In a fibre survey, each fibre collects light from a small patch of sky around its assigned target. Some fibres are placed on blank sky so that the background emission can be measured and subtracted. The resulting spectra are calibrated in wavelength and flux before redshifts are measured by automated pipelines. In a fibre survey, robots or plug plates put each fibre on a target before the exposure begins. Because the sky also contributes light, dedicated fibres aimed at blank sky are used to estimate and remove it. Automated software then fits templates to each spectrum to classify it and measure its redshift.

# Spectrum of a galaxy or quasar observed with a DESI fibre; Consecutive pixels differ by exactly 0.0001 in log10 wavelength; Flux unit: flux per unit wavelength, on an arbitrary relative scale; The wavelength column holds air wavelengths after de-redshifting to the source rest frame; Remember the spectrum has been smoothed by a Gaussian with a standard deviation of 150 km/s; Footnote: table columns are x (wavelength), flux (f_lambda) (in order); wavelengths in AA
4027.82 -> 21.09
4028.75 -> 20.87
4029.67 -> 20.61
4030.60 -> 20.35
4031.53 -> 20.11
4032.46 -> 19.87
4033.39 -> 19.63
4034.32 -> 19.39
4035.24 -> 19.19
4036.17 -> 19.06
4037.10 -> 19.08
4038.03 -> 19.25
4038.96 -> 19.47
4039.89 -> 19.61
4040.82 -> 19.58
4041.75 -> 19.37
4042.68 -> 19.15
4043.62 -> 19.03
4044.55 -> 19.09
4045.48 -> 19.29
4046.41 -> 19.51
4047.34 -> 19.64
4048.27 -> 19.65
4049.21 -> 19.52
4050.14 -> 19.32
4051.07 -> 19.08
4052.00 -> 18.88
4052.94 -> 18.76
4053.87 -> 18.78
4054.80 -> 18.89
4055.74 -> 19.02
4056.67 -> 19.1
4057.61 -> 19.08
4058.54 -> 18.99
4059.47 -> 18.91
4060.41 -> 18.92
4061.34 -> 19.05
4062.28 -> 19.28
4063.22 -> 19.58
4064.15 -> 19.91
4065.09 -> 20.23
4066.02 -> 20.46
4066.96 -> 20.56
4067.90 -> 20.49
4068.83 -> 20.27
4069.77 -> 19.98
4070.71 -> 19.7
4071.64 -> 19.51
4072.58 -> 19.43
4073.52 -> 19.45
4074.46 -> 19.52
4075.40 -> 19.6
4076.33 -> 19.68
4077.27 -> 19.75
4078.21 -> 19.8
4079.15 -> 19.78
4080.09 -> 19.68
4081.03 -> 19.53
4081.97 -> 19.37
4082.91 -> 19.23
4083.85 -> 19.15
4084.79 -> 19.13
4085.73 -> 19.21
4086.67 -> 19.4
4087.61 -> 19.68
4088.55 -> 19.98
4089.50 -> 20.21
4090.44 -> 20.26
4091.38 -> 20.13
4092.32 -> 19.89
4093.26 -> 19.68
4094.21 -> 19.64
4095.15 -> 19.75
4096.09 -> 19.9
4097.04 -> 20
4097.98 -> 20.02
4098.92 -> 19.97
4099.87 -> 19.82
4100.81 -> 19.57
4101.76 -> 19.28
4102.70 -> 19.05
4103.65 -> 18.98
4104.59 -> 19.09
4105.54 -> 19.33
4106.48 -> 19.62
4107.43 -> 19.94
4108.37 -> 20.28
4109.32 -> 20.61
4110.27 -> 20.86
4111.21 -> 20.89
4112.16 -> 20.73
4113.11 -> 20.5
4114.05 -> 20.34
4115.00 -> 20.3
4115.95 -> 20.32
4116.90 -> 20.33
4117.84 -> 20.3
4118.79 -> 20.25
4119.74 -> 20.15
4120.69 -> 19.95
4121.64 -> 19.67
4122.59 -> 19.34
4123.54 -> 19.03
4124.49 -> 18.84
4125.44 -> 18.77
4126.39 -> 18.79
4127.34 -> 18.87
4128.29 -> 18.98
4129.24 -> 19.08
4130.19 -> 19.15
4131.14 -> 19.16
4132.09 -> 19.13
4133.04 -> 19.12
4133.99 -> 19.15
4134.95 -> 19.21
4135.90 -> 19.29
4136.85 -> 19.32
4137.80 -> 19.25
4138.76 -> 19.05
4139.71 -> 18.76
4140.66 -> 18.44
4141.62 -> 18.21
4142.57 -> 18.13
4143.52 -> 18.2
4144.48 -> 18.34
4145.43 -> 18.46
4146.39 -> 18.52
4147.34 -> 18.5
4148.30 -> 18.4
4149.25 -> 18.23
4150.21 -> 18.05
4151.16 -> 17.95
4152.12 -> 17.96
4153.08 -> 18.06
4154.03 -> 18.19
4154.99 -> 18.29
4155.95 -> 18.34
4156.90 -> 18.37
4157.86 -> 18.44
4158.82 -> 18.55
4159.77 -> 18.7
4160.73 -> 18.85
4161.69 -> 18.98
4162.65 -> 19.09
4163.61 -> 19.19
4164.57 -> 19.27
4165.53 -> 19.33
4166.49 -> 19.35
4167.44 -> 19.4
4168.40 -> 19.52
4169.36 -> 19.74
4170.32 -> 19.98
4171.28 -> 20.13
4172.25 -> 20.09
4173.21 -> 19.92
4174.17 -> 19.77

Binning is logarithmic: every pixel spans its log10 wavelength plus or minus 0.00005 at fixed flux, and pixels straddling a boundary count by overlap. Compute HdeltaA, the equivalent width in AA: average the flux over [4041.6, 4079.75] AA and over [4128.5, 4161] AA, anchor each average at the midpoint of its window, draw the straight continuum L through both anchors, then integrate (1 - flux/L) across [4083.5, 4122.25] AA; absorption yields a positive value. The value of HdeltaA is -1.8 AA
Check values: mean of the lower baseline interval 19.5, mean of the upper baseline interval 18.6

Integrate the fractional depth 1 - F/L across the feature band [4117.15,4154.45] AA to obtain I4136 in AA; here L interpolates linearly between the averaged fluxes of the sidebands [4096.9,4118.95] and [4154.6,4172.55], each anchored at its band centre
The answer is 1.3 AA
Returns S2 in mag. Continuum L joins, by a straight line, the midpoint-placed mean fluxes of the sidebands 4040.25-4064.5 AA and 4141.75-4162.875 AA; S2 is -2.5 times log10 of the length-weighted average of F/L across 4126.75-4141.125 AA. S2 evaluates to -0.031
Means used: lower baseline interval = 19.2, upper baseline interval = 18.4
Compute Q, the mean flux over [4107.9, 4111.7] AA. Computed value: 20.7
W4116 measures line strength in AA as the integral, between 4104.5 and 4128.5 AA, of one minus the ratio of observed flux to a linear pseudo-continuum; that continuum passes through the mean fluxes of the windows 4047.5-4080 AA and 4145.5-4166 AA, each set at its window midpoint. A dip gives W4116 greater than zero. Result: -1.2 AA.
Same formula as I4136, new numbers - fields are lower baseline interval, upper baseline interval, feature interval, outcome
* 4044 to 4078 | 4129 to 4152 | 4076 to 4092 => -0.33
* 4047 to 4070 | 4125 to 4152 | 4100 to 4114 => -0.67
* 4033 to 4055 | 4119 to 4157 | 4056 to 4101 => -1.37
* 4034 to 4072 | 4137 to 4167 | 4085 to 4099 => -0.55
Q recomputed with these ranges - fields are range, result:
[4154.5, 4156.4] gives 18.3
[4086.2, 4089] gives 19.7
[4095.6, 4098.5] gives 20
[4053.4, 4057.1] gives 19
